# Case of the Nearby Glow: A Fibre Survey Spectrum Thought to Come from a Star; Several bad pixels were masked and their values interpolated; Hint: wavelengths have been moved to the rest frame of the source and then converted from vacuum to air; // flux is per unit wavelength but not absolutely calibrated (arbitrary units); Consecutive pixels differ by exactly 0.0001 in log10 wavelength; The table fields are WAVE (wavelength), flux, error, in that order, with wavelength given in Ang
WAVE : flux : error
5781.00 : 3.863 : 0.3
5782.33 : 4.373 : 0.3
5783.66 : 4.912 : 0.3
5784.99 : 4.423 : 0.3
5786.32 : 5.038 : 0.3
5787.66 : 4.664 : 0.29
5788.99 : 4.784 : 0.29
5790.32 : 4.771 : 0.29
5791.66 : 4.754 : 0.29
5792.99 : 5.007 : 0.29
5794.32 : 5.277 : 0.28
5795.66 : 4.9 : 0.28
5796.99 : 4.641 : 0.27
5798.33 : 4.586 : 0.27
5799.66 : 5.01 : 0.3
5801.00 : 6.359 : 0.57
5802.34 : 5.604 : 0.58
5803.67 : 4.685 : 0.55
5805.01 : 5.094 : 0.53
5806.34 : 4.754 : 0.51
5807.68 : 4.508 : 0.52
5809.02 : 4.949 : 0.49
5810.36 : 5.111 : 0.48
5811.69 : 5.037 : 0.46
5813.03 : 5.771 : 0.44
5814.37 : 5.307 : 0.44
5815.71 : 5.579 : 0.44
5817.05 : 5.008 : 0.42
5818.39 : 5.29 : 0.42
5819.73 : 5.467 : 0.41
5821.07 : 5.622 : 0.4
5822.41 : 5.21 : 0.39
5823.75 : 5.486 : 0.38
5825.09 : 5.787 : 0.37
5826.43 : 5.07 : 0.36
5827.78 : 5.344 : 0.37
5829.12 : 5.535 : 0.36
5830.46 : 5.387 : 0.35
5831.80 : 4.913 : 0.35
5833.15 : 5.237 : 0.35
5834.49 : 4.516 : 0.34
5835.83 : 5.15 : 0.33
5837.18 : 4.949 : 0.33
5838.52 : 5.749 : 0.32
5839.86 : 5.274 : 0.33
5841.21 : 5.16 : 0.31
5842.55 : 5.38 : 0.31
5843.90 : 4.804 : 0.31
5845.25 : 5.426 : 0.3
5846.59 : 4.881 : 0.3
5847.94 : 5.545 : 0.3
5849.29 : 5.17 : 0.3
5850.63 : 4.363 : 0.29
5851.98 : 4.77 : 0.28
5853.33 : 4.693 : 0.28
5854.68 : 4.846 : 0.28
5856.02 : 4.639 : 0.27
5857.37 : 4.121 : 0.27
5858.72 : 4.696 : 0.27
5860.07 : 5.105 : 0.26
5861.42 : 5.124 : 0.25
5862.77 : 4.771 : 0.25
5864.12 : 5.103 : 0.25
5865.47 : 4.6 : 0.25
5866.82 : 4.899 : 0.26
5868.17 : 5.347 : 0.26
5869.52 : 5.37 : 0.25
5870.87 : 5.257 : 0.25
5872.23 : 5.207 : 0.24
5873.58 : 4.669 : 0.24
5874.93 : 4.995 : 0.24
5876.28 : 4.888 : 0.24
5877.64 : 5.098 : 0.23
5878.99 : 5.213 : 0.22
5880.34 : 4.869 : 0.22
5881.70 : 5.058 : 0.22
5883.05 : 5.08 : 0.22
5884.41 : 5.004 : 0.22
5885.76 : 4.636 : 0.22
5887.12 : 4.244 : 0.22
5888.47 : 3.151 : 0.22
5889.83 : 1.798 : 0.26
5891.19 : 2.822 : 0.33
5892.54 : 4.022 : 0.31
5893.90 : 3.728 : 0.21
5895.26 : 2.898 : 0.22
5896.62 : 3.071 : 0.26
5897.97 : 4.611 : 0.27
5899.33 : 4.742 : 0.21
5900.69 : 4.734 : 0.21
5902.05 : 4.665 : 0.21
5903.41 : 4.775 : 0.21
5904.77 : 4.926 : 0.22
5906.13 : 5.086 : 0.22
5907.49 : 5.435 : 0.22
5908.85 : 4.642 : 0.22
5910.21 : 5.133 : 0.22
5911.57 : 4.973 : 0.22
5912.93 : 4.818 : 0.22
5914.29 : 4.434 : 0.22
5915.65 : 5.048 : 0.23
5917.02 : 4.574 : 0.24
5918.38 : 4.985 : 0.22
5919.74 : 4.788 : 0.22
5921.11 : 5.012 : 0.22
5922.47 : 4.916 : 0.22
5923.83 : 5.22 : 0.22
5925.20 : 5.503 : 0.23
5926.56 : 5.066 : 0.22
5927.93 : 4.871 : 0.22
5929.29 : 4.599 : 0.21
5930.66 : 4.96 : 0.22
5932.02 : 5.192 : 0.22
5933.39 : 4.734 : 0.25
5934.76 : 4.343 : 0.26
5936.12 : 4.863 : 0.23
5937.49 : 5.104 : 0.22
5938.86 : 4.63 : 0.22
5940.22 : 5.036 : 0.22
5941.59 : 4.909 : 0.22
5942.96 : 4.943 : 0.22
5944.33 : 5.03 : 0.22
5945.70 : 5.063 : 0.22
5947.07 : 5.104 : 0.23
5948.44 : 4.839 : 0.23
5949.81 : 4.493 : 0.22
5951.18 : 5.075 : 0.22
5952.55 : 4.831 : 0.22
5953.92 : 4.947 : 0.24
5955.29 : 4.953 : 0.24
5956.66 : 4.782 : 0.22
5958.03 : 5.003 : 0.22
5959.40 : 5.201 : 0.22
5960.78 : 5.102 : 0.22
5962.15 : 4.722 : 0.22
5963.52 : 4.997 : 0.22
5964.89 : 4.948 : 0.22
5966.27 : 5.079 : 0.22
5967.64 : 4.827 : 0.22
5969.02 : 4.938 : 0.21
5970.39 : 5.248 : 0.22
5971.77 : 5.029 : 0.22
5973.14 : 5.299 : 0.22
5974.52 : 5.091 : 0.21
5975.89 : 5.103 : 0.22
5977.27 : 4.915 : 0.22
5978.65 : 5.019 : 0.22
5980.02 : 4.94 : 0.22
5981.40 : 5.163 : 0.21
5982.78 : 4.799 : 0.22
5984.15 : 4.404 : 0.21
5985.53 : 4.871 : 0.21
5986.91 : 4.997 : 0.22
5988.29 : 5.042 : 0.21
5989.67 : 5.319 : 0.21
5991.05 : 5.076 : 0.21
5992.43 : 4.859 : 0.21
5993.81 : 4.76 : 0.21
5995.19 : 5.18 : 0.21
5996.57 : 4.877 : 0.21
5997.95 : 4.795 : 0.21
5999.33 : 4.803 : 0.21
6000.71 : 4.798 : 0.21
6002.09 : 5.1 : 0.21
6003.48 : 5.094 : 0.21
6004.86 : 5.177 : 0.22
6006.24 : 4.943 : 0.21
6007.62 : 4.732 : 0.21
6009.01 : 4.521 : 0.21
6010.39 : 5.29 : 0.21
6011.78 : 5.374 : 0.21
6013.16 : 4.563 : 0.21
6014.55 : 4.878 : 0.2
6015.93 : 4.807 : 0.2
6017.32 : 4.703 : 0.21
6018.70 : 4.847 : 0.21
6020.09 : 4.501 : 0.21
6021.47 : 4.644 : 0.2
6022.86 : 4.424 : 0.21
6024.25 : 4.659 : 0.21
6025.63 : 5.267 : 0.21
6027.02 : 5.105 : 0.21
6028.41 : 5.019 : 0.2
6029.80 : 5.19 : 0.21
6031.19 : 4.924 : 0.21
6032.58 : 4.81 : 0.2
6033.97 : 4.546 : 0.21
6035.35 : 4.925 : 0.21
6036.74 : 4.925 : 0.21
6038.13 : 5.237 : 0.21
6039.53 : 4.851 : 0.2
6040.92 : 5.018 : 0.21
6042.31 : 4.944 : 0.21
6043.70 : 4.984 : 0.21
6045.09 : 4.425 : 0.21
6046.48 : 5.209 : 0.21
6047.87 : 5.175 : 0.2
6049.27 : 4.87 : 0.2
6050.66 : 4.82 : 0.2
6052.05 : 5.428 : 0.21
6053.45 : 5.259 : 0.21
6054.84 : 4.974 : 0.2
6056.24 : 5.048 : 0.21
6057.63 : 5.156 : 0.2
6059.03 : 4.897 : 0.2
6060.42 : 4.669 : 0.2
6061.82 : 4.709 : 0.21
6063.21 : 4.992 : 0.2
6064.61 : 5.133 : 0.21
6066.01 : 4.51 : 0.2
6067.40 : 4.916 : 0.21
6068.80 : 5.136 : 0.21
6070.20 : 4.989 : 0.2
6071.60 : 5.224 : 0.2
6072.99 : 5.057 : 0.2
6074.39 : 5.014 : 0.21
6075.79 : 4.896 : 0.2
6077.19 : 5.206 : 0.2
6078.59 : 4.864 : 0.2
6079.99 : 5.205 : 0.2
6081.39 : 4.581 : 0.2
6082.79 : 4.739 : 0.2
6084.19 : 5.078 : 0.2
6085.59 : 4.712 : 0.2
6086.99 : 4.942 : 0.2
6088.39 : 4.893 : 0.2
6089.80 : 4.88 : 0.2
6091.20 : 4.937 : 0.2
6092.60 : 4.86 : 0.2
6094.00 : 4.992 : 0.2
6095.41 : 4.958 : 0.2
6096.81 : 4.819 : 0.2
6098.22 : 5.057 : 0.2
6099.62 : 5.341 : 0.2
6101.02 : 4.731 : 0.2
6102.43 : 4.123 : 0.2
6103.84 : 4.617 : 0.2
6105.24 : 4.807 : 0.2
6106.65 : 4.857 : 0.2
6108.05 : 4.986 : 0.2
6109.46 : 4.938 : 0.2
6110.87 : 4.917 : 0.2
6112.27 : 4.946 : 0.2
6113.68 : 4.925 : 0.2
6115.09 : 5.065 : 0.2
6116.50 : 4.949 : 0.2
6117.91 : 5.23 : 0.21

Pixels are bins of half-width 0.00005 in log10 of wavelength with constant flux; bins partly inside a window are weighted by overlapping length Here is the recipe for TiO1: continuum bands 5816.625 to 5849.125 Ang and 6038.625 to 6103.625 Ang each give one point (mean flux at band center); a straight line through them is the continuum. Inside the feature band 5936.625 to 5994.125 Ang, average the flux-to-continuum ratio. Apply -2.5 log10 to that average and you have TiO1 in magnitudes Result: 0.02 mag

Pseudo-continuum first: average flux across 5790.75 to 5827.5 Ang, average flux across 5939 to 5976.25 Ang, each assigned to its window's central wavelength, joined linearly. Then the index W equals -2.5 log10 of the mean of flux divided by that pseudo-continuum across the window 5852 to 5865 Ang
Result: 0.07 mag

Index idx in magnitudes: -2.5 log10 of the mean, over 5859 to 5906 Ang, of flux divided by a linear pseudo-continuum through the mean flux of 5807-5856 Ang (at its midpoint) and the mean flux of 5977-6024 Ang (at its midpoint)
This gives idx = 0.12 mag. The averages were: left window 5.17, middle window 4.55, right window 4.89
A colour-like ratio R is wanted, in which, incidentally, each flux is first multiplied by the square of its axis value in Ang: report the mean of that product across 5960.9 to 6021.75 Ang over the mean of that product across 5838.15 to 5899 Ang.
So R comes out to 1.10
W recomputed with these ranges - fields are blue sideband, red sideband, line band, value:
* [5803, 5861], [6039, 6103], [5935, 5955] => 0.03 mag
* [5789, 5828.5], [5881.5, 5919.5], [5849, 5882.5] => -0.05 mag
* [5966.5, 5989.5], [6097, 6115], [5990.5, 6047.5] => 0.01 mag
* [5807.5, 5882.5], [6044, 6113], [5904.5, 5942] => 0.03 mag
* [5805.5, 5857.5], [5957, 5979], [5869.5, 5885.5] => 0.01 mag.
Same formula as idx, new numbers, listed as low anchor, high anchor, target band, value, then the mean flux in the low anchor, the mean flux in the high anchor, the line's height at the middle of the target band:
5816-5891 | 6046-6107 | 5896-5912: 0.05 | 4.95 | 4.94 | 4.95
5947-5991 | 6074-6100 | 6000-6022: 0.02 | 4.97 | 4.94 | 4.96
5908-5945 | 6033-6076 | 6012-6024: 0.06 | 4.9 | 4.97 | 4.95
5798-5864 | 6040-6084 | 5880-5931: 0.12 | 5.12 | 4.97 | 5.07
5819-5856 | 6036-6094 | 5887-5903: 0.35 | 5.17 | 4.96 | 5.11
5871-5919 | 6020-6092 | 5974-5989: -0.04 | 4.52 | 4.94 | 4.75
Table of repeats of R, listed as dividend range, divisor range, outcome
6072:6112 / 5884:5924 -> 1.18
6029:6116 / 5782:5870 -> 1.06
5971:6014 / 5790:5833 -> 1.02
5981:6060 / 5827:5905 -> 1.10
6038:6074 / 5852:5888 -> 1.08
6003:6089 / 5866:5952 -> 1.09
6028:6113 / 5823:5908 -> 1.10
